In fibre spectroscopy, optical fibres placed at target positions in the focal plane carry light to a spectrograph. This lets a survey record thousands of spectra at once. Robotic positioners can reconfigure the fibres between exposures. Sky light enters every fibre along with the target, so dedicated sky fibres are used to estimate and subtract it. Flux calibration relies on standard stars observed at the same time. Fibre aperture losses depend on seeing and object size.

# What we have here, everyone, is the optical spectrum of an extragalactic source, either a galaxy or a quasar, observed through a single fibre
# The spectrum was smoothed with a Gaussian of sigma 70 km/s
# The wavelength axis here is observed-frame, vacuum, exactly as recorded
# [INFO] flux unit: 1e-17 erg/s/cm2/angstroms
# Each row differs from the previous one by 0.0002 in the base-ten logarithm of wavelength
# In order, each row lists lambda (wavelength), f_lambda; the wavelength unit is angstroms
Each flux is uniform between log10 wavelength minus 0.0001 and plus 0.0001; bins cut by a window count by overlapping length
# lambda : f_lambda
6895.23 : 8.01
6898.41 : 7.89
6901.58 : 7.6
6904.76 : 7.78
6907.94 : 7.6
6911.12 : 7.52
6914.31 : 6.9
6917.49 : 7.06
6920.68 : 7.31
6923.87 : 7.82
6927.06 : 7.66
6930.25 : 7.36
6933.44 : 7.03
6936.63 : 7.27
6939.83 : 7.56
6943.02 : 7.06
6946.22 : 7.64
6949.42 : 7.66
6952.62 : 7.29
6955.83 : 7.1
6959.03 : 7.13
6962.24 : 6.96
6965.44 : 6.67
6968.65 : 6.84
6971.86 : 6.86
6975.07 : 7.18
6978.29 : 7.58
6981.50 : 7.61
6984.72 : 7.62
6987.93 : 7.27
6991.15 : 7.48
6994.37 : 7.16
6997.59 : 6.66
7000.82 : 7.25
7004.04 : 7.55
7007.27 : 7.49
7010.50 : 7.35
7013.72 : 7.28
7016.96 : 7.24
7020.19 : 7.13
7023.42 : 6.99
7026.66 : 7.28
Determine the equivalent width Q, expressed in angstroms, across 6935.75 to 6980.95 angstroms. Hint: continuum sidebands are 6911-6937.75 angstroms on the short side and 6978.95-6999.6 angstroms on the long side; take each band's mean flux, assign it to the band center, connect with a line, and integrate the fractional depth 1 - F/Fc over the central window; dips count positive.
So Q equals 0.7 angstroms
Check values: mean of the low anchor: 7.32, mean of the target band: 7.21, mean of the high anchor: 7.31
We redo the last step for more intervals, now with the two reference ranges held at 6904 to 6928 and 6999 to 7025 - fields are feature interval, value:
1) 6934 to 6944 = 0.2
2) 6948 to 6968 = 0.7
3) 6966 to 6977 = 0.6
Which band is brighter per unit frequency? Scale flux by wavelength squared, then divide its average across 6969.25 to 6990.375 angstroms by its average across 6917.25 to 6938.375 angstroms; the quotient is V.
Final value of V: 1.01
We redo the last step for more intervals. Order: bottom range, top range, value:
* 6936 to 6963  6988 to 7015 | 1.01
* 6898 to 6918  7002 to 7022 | 1.01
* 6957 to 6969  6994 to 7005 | 1.04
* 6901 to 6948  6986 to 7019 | 1.00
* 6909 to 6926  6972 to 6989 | 1.03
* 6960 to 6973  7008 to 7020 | 1.08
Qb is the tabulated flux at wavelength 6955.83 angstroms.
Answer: 7.1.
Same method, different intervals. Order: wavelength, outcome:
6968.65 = 6.84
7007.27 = 7.49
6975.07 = 7.18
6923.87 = 7.82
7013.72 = 7.28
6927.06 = 7.66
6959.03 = 7.13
